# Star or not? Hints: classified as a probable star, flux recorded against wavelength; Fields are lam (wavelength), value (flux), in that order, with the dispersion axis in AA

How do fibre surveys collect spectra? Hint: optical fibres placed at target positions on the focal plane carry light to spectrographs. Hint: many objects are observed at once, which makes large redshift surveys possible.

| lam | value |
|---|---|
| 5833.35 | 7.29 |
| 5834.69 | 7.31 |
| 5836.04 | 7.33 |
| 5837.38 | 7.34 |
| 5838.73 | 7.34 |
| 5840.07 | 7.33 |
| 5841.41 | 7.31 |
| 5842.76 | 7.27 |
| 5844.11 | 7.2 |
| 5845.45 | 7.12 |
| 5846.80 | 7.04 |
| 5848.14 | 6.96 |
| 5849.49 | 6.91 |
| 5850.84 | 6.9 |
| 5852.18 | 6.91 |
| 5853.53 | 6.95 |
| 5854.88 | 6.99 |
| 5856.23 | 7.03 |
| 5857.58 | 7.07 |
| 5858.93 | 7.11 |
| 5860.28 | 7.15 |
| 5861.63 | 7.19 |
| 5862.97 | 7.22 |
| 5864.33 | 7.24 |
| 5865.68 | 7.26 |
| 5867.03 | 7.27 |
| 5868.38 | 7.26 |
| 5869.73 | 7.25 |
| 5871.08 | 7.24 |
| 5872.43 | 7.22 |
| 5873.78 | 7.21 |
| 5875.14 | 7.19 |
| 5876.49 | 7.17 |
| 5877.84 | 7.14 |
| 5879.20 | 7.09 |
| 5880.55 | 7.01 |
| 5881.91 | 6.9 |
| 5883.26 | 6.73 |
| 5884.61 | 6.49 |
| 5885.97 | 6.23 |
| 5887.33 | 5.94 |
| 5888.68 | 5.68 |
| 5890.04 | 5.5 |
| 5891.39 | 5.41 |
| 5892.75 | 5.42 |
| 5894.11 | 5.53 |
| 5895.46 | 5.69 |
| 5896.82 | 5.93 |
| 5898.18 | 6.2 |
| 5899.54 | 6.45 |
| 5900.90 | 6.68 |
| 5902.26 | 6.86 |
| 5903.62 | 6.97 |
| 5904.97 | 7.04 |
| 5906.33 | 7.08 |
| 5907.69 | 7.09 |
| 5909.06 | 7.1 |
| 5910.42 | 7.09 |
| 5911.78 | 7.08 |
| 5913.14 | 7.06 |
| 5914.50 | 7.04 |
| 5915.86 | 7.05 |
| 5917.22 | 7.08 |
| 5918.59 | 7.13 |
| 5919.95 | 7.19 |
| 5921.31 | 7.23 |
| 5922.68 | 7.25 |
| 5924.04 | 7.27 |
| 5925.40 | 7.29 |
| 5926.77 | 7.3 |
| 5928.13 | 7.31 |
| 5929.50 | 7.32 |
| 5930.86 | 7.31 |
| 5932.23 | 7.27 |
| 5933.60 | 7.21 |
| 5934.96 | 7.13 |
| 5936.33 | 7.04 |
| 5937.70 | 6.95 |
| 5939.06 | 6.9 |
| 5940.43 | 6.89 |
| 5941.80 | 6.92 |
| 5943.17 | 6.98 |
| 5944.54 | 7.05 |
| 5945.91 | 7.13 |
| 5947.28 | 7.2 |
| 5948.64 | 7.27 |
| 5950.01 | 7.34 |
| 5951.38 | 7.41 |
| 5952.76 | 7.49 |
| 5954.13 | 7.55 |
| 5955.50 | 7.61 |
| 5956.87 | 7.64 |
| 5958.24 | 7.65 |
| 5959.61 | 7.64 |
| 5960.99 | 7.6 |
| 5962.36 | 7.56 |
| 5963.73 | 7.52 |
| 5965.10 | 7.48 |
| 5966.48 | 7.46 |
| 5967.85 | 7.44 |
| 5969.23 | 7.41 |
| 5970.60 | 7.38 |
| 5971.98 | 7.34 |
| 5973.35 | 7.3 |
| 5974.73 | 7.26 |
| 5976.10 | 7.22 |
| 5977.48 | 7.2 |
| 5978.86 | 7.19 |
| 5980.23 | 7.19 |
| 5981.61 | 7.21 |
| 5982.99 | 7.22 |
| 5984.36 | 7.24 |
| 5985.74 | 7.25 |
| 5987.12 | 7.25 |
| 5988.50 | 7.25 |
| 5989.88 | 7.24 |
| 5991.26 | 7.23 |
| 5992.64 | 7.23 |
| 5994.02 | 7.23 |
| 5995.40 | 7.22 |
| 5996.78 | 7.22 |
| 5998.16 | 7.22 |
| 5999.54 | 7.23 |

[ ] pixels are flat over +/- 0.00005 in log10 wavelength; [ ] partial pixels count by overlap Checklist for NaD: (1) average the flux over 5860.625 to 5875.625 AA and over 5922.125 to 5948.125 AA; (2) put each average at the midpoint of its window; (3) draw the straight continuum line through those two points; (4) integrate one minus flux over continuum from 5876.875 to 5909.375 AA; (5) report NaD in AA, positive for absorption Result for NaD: 3.5 AA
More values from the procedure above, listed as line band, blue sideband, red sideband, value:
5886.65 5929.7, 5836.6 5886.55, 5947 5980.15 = 3.3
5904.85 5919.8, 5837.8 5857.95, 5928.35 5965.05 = 0.3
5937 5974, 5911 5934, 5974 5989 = -0.6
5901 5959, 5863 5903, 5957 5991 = -1.6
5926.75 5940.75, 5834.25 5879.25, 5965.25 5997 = 0.2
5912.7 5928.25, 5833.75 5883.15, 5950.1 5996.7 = 0.2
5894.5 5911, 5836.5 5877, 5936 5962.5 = 1.3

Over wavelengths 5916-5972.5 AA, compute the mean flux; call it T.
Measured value 7.29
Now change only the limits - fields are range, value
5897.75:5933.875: 7.08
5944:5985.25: 7.37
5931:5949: 7.08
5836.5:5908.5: 6.83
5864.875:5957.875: 6.93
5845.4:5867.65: 7.07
